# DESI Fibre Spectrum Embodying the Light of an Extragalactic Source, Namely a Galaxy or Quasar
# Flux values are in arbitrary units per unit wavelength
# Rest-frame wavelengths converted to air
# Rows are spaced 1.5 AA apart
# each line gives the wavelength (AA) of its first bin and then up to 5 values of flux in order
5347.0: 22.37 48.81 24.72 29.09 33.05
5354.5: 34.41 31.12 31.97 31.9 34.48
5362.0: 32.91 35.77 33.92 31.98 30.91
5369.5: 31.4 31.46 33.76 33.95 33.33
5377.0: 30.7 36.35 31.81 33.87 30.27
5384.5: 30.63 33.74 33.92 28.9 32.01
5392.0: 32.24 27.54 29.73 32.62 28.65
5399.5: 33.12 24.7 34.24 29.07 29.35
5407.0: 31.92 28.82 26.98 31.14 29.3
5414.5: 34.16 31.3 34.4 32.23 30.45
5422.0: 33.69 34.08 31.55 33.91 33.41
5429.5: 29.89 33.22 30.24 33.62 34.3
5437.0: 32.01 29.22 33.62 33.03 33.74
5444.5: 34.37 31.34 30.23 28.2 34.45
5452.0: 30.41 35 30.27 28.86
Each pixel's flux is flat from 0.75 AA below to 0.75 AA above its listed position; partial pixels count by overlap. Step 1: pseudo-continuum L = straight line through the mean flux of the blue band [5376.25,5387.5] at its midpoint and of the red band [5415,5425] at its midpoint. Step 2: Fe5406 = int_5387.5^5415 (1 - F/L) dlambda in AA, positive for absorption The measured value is 1.9 AA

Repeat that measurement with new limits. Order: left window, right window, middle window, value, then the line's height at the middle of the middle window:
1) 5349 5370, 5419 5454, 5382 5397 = 0.49 AA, 32.2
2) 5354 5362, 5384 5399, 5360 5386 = -0.67 AA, 32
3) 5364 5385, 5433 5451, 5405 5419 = 0.63 AA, 32.4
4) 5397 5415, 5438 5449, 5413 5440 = -1.09 AA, 31.1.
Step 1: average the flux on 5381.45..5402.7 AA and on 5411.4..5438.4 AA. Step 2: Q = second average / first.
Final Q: 1.0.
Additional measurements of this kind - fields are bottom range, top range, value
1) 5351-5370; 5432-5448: 0.99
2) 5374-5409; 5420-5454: 1.03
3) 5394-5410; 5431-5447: 1.08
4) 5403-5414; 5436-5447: 1.09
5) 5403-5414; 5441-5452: 1.08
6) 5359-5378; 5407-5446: 0.98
